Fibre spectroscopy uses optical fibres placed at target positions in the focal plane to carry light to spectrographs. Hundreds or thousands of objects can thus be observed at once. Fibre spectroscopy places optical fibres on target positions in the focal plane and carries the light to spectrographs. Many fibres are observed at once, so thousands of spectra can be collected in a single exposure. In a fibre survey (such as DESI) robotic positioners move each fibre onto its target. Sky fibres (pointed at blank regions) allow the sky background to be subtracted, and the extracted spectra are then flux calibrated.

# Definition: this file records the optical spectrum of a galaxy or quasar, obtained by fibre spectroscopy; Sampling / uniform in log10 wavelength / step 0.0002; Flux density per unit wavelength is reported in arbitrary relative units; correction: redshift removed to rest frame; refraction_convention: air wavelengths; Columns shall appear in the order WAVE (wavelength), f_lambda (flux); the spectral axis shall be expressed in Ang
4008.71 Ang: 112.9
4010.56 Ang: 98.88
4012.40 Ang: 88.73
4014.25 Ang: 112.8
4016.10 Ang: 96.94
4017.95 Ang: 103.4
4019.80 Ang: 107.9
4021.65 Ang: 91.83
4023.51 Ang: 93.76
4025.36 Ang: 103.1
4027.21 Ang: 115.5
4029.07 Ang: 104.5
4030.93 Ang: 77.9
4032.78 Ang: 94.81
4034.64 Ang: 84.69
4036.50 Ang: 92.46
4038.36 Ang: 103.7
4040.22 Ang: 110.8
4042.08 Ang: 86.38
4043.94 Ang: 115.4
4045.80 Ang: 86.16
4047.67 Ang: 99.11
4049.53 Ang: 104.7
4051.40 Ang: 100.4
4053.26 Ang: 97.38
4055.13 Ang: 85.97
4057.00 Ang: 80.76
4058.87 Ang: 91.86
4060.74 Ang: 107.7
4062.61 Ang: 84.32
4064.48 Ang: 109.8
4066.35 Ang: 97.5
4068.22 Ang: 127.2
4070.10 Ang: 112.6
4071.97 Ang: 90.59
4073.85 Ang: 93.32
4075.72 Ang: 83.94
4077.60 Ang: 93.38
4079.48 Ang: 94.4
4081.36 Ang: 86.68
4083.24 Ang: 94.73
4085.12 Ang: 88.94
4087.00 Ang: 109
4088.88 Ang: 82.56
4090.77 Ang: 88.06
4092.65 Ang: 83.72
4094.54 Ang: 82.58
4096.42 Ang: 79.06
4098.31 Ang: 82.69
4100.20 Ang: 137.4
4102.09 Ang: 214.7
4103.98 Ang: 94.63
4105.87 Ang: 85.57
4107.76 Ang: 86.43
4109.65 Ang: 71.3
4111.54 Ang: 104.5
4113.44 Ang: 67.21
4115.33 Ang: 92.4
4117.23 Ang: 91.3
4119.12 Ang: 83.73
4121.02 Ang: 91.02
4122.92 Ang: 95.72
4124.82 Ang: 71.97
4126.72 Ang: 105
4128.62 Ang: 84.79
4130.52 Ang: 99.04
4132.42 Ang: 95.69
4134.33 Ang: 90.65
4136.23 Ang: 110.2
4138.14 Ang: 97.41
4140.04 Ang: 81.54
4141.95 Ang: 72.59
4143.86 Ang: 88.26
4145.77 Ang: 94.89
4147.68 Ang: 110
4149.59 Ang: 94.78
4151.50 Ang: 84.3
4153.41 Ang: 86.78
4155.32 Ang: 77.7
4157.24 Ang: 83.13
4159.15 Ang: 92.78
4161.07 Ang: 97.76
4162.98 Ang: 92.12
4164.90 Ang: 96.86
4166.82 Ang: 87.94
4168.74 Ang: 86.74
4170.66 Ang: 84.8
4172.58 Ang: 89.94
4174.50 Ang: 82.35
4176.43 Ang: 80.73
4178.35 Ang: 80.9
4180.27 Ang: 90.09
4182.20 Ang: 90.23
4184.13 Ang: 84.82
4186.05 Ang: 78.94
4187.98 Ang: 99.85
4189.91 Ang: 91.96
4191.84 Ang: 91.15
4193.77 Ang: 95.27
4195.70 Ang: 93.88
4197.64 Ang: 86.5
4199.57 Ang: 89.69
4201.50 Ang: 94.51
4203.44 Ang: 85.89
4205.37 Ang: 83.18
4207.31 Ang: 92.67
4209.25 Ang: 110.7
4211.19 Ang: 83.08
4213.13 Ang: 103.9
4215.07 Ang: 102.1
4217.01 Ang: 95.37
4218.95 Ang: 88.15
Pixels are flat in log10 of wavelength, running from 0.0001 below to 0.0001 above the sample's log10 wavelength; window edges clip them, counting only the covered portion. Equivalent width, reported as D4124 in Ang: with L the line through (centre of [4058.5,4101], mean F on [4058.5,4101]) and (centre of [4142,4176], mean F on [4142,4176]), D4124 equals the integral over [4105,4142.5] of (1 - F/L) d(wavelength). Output 1.3 Ang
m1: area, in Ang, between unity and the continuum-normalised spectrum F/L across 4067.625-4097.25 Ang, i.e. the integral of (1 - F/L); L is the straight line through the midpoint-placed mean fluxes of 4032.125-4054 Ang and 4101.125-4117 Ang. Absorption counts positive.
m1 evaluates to 2.17 Ang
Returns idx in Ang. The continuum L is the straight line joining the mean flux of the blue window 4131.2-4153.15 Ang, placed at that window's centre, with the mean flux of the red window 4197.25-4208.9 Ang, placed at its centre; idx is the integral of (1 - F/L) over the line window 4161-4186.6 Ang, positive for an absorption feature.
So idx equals 1.1 Ang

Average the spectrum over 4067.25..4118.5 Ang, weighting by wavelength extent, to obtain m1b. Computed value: 96.9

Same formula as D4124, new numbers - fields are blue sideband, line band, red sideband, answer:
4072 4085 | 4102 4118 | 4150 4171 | -0.9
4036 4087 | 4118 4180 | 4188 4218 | 3.4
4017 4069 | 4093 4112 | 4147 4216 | -1.6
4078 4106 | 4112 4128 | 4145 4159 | 1.3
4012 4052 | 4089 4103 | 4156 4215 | -1.9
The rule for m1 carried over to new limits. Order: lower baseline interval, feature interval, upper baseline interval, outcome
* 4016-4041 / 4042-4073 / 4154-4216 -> -0.6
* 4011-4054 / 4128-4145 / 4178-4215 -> 0.5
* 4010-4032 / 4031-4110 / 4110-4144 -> -2.1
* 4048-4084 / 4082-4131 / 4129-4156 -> -0.4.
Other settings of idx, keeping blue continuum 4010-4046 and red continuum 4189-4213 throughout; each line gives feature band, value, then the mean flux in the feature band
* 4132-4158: 1.0 Ang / 90.5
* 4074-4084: 0.6 Ang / 90.8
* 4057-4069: -0.5 Ang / 101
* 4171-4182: 0.9 Ang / 85.2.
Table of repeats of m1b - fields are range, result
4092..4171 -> 93.2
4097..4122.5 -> 99.8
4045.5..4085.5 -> 96.2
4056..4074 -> 99.8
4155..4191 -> 88.1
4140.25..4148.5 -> 90.2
